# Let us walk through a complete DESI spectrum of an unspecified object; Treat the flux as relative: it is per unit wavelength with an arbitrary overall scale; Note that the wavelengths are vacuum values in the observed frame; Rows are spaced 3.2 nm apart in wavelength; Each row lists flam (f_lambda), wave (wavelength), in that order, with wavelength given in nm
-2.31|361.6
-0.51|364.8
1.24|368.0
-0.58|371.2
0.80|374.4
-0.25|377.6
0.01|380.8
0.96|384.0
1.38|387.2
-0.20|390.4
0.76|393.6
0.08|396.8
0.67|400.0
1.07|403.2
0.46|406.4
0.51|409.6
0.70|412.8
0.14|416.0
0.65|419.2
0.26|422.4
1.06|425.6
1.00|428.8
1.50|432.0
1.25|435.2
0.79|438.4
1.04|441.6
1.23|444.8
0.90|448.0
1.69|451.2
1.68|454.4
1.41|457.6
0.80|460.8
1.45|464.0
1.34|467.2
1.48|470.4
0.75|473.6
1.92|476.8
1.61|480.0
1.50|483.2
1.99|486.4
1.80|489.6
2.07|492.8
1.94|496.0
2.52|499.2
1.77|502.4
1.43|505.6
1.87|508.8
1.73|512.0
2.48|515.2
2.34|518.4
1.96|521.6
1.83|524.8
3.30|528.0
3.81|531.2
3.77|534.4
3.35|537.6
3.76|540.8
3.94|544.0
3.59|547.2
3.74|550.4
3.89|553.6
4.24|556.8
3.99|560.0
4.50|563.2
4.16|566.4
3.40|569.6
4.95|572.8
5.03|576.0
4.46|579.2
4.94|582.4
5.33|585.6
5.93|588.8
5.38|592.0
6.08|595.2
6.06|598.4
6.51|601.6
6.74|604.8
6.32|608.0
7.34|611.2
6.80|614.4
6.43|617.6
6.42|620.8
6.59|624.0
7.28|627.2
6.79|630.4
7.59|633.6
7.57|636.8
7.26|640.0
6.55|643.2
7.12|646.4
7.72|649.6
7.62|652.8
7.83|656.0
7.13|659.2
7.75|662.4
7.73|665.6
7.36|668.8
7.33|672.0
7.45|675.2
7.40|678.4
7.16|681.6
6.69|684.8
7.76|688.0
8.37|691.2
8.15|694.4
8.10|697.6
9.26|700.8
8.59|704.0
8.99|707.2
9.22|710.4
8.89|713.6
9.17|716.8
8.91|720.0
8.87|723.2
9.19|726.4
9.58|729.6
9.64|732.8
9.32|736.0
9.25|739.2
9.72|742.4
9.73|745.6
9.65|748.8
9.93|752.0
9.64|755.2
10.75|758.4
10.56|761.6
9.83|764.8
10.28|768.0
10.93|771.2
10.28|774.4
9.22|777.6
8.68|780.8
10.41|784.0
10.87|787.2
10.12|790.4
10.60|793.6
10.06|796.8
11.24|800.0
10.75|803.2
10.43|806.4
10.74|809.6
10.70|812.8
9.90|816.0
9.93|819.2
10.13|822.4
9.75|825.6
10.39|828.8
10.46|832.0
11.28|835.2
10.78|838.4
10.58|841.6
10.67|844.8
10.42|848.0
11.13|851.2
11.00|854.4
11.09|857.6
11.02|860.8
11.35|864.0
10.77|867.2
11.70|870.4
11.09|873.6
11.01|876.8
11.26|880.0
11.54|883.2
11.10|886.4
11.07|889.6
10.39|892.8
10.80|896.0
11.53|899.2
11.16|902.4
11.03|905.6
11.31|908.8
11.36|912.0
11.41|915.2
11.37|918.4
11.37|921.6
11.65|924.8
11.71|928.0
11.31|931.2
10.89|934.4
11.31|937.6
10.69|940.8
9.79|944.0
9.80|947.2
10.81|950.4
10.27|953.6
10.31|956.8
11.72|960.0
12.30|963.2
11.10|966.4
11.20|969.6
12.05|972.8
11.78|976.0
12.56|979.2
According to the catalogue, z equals 0.322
